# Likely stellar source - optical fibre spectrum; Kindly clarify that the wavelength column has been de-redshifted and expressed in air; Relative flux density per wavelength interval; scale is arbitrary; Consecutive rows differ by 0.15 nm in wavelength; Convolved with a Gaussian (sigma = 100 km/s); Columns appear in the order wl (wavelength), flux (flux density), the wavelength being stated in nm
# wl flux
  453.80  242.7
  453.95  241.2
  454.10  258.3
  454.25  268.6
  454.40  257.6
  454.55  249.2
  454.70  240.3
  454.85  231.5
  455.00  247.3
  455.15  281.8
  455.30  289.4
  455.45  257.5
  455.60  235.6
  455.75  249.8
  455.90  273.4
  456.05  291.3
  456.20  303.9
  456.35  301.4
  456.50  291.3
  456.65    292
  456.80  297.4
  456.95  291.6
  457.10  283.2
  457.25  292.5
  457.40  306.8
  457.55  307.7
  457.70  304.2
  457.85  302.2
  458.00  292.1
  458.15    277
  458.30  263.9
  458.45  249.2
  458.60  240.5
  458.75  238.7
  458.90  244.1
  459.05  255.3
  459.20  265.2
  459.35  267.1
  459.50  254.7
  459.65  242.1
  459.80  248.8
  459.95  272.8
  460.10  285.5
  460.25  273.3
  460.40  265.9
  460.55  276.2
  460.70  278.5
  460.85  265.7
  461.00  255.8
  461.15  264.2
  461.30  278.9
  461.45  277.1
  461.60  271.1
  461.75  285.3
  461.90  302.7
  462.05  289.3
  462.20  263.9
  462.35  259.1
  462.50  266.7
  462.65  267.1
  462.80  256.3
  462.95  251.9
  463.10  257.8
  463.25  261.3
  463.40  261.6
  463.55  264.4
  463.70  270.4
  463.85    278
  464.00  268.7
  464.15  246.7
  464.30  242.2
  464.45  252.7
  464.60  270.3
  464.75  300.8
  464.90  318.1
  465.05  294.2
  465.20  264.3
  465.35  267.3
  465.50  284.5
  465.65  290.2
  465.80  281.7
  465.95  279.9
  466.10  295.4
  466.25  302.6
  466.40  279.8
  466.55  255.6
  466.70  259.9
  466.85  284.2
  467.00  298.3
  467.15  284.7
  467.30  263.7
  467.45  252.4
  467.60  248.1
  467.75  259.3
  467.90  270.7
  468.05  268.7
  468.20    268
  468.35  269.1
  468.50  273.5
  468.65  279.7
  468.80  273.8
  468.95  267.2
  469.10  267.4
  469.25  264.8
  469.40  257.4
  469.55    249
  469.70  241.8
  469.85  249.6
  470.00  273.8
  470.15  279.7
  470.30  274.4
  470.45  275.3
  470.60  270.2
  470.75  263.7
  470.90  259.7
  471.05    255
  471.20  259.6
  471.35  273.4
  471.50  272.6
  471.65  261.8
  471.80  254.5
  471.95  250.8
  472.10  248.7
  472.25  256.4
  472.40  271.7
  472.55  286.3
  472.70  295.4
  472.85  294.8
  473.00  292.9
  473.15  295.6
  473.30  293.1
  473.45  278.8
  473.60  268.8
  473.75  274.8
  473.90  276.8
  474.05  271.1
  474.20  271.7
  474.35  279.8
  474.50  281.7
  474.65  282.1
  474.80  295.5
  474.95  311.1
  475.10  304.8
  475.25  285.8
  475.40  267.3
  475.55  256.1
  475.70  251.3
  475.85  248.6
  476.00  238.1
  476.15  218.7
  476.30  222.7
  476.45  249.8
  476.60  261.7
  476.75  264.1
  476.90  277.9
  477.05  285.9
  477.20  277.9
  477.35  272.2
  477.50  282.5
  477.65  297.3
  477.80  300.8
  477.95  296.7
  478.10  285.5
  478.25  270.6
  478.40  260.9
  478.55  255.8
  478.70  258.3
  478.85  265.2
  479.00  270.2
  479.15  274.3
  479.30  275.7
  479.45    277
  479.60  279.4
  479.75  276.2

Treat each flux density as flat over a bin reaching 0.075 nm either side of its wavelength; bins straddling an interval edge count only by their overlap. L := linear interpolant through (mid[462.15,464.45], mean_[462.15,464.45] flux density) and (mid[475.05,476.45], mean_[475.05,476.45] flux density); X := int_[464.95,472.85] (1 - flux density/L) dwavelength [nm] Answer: -0.39 nm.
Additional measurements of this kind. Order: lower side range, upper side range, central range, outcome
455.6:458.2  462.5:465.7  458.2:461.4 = 0.23 nm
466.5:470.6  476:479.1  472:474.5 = -0.10 nm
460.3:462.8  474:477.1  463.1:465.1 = 0.01 nm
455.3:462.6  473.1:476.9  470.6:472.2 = 0.06 nm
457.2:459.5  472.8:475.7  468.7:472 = 0.19 nm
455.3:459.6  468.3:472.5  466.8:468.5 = -0.02 nm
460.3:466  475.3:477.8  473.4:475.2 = -0.13 nm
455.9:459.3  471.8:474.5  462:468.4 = 0.17 nm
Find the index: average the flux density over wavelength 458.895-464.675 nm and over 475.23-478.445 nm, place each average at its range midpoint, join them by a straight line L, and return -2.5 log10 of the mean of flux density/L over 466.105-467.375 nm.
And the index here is -0.05 mag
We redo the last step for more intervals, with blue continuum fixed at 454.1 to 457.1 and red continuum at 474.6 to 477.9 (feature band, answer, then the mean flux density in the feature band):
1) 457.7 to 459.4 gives 0.02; 265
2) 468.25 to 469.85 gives 0.03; 264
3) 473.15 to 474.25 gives -0.03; 278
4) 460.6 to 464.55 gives 0.02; 267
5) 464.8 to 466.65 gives -0.05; 284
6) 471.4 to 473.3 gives -0.01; 274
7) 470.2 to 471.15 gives 0.02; 267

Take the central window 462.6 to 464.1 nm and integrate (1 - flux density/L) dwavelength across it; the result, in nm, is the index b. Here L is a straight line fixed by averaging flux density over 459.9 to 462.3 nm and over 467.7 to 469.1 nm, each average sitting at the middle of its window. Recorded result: 0.06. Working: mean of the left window 275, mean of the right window 270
